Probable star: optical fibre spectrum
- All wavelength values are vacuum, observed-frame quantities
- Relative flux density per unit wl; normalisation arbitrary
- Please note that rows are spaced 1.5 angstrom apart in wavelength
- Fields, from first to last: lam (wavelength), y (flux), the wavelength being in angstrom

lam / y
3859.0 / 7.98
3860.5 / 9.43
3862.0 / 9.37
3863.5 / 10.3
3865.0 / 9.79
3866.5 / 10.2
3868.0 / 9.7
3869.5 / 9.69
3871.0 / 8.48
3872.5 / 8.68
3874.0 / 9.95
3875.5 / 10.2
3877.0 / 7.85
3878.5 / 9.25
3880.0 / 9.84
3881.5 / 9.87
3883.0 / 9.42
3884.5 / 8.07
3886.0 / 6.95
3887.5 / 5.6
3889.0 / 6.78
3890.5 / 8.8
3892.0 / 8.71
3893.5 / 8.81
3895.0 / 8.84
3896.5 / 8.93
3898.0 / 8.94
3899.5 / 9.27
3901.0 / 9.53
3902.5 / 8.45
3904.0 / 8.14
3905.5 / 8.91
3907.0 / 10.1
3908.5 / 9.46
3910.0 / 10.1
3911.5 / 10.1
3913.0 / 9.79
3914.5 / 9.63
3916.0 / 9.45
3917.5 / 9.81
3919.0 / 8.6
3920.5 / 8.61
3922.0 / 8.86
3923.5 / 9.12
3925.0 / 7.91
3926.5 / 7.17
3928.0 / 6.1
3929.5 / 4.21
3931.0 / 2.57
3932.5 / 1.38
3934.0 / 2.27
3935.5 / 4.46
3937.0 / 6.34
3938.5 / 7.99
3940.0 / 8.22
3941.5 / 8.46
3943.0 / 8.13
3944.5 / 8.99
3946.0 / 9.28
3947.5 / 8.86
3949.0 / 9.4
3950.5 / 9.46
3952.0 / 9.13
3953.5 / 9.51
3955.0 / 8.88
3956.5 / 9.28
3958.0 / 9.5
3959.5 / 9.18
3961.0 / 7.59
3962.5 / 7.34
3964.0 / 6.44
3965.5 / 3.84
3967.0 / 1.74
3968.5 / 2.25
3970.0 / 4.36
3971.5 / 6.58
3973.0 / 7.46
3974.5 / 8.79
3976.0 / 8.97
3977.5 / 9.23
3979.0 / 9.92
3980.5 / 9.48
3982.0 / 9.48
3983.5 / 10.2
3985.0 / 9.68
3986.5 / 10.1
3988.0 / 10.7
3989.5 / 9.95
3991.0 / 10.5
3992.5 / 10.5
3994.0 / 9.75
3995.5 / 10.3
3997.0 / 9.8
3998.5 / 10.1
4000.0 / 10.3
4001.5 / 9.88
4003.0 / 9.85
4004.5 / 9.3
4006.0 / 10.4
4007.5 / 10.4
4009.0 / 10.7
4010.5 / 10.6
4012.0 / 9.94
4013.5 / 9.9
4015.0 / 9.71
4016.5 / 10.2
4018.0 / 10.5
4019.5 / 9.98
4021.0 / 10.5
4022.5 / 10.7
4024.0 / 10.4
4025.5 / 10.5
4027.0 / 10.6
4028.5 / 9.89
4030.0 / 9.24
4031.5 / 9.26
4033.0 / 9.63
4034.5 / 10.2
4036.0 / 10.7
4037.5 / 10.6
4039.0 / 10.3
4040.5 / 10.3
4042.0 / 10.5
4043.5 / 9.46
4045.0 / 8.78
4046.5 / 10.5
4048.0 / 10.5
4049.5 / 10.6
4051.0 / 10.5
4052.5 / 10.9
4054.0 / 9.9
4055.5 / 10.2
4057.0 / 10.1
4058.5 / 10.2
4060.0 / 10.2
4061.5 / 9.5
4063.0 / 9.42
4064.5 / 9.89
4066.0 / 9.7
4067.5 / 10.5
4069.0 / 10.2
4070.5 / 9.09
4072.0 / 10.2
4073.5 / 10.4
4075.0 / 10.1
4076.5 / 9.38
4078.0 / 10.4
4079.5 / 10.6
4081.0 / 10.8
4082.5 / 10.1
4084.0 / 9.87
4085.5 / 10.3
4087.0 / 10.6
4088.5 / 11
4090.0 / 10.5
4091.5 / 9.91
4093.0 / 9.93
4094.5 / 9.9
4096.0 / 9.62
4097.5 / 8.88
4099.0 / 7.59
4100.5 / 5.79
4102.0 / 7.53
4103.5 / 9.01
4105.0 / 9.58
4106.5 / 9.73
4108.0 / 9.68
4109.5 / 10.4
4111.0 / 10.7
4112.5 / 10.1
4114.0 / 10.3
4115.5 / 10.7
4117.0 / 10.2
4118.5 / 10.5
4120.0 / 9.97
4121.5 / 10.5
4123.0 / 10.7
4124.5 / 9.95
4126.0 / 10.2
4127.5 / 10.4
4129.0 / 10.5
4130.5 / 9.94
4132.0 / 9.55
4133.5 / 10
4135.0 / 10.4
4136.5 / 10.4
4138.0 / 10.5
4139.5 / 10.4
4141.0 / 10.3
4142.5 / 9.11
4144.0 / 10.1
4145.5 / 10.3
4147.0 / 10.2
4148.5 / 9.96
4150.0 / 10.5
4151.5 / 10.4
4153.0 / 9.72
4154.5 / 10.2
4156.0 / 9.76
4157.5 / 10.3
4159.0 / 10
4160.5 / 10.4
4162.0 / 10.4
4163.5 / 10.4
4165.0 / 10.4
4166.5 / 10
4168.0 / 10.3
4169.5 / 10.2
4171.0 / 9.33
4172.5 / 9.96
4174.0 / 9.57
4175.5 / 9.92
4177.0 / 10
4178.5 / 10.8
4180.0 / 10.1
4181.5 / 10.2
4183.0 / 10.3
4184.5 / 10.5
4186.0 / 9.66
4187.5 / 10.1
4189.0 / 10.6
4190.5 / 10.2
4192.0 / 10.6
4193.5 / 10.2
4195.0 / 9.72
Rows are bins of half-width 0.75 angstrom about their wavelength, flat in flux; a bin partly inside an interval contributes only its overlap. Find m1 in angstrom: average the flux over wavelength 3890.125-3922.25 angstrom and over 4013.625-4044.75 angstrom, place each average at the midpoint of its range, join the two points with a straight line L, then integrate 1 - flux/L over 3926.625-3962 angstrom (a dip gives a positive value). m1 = 8.0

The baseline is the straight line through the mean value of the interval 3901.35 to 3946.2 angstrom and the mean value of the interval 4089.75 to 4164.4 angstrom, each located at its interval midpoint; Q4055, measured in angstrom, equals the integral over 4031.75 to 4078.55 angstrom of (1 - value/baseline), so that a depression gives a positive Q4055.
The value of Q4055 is -4.8 angstrom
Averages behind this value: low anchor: 7.75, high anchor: 9.92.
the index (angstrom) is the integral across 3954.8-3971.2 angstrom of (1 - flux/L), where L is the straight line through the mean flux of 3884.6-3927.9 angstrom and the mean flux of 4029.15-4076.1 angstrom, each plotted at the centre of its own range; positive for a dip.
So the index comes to 5.1 angstrom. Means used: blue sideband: 8.71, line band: 6.32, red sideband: 10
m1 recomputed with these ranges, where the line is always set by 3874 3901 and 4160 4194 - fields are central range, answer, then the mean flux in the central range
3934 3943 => 2.17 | 6.78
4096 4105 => 1.57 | 8.07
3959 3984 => 5.30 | 7.18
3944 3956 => -0.28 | 9.19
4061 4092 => -1.52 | 10.1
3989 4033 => -3.84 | 10.1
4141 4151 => -0.04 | 10.1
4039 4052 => -0.93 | 10.2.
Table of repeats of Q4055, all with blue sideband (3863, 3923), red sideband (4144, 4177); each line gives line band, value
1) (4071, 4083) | -0.6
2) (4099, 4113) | 1.2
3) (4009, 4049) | -2.3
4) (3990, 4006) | -1.0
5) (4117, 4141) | -0.7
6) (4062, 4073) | -0.1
